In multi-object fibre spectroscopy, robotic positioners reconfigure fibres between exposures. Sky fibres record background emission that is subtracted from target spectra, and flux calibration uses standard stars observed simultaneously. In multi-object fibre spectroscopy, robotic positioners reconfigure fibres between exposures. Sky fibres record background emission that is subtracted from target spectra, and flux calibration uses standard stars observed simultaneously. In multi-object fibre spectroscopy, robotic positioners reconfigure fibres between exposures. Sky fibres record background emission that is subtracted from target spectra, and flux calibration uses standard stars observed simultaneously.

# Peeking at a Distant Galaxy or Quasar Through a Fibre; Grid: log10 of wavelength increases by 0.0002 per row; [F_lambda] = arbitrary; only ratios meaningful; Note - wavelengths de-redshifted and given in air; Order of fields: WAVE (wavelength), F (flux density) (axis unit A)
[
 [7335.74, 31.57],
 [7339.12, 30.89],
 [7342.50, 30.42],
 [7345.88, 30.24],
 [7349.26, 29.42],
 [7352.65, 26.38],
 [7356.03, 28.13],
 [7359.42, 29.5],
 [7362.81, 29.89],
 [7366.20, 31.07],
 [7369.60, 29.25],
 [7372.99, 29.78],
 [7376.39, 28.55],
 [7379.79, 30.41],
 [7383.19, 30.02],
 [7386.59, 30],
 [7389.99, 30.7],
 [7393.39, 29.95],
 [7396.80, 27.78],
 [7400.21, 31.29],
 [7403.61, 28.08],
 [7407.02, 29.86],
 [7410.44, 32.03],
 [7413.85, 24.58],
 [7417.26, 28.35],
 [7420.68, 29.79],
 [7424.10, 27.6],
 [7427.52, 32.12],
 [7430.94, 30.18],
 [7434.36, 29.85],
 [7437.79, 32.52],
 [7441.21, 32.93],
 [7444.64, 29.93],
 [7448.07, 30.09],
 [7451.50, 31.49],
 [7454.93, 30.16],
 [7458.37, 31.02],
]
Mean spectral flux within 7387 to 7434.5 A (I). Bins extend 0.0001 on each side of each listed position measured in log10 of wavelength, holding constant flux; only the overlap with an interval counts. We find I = 29.4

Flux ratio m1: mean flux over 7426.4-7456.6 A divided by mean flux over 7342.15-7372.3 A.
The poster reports 1.06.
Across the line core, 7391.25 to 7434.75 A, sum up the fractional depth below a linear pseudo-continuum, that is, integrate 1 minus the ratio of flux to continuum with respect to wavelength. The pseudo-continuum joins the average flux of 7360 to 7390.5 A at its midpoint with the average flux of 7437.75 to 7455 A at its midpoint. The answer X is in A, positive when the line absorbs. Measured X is 1.8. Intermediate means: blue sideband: 29.9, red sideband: 31.2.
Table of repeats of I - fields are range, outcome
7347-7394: 29.5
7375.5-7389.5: 29.9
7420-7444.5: 30.7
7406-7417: 28.7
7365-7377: 29.7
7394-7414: 29.3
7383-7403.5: 29.8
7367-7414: 29.6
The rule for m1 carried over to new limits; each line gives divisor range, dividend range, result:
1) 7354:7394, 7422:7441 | 1.03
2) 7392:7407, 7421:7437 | 1.03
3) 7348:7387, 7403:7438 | 1.00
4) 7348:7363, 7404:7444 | 1.05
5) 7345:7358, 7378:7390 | 1.06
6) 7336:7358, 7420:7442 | 1.04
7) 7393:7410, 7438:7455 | 1.05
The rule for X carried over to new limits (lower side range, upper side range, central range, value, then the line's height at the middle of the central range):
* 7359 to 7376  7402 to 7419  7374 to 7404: -0.53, 29.2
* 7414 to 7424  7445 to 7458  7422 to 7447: -1.21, 29.3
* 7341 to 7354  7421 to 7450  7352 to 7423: 1.17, 29.8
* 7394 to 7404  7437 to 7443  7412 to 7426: 1.49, 31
